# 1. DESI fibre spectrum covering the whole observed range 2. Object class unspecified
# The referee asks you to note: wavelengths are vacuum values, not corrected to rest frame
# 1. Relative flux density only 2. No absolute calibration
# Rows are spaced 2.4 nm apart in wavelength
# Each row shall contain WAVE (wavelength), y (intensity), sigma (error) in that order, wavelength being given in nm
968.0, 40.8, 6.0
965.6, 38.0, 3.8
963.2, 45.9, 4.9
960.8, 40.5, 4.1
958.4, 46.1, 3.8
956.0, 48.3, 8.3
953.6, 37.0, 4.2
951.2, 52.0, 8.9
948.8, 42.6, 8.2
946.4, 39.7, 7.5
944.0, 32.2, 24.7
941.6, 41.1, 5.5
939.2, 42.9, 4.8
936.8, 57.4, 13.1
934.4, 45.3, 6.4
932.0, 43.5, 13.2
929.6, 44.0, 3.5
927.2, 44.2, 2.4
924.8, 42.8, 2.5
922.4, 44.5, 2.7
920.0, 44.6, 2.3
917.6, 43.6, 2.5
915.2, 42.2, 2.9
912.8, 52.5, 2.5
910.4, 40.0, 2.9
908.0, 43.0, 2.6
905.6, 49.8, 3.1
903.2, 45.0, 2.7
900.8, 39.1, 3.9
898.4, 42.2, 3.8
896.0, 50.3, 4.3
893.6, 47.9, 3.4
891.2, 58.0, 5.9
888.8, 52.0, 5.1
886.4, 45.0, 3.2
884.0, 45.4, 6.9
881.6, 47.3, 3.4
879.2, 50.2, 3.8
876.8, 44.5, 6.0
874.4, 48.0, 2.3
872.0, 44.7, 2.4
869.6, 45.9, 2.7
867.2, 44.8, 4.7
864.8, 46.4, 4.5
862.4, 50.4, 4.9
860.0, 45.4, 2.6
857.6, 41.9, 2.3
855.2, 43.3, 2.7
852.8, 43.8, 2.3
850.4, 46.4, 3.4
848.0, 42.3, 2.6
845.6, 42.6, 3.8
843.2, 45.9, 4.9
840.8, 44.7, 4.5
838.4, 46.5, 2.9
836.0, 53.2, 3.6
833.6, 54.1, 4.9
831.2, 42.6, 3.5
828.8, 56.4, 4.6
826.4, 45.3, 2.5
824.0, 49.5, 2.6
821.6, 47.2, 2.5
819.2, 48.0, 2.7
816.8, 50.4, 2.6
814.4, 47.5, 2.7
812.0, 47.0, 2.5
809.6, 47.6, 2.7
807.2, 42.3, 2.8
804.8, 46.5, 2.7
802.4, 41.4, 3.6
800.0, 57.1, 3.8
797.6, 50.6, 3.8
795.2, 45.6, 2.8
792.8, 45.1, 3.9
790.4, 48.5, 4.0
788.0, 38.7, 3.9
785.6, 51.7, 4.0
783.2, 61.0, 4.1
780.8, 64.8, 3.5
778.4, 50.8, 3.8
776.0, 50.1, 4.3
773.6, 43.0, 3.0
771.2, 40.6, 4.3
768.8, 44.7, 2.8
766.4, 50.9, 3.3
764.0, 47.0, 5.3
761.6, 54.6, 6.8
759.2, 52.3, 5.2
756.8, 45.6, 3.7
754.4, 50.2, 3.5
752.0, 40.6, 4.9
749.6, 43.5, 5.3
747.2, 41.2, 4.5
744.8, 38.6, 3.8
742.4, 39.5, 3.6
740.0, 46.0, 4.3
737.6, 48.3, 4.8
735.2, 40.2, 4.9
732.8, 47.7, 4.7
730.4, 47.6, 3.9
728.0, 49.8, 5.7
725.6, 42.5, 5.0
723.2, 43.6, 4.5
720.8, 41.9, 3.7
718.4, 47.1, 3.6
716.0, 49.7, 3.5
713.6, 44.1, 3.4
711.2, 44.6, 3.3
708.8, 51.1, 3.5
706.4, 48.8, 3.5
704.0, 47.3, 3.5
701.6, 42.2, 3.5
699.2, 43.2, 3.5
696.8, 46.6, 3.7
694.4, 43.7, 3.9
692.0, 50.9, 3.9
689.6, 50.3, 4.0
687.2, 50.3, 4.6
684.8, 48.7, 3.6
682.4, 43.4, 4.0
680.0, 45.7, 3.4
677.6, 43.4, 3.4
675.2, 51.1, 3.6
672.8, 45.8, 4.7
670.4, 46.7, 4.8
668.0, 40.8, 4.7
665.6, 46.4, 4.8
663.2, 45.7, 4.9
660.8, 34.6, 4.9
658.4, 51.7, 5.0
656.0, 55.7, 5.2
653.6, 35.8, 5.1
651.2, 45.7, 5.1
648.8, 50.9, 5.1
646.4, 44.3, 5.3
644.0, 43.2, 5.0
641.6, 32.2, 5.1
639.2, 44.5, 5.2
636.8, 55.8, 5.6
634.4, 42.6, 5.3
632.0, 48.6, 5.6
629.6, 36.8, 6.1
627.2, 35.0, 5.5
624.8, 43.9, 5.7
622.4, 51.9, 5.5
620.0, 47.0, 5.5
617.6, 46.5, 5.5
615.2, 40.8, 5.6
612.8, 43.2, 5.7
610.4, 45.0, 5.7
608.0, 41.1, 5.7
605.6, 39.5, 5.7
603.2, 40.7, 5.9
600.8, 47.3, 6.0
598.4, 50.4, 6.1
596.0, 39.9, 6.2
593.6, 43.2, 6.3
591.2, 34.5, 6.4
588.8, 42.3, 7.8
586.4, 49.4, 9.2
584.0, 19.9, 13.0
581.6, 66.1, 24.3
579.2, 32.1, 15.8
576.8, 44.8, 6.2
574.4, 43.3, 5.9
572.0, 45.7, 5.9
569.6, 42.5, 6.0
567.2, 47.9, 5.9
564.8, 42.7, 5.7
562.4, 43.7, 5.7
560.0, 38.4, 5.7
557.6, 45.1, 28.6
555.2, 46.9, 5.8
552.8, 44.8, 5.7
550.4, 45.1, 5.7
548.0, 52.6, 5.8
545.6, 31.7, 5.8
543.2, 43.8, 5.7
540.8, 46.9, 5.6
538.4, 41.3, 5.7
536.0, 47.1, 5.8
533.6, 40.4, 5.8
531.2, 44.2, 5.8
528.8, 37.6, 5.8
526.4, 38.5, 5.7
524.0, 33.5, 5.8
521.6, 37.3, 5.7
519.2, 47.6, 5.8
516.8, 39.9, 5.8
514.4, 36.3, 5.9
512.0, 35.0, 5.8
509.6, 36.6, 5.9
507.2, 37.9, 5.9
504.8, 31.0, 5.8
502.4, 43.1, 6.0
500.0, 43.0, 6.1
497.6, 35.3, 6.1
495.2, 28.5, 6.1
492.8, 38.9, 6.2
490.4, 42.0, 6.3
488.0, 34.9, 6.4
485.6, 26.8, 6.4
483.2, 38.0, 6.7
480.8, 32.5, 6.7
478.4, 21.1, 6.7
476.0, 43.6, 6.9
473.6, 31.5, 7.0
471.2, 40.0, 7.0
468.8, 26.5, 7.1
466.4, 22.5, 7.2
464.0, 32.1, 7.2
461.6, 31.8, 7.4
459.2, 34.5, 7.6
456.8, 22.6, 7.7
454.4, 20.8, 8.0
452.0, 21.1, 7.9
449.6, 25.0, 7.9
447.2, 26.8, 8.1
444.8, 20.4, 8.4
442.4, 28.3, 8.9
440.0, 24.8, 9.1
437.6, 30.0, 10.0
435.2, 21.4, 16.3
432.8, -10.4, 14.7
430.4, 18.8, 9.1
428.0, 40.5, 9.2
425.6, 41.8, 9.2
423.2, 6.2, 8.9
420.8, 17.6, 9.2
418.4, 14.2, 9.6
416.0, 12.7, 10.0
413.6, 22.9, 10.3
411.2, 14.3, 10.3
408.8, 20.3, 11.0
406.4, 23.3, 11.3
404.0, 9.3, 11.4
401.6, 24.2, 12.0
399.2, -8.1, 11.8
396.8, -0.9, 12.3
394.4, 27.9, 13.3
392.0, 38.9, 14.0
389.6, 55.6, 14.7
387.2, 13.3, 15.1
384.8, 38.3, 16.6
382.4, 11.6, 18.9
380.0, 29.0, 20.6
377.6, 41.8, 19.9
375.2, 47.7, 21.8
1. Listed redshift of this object 0.19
